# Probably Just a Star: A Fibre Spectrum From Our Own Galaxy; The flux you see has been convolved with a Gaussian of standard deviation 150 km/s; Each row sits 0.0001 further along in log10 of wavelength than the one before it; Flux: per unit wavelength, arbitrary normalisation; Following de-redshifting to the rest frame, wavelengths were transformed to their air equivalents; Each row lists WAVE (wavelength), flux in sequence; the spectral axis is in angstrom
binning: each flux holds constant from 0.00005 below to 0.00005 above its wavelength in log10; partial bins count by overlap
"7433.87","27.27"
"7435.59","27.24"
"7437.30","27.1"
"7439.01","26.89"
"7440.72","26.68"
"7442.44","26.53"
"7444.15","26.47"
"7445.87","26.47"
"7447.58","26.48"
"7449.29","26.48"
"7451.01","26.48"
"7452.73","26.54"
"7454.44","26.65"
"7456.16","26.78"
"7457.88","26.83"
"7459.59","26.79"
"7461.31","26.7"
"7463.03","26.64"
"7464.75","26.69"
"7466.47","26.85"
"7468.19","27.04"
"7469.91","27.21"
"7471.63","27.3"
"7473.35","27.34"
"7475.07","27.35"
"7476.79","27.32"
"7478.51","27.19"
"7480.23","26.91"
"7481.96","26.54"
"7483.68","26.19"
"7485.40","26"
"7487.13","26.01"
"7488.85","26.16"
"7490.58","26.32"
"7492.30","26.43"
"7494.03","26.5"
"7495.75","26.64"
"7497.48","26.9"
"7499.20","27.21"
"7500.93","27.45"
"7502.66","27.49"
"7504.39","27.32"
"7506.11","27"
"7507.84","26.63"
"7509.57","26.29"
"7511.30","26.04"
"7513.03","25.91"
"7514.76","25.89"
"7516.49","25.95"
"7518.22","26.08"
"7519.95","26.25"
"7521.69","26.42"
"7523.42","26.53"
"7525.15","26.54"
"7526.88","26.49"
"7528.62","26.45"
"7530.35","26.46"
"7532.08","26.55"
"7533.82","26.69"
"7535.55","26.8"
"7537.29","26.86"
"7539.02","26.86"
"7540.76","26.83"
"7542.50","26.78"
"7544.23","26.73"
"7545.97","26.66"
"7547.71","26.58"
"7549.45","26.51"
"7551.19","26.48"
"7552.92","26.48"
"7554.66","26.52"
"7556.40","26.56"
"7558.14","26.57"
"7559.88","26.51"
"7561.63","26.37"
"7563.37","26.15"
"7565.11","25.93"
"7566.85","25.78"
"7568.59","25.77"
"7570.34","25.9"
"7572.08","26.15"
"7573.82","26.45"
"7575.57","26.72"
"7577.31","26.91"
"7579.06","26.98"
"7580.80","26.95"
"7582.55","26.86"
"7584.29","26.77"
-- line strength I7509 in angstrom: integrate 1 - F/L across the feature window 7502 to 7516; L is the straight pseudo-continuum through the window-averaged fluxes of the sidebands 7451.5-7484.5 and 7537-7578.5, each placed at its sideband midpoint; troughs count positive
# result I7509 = 0.1 angstrom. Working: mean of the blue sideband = 26.9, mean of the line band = 26.5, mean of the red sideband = 26.5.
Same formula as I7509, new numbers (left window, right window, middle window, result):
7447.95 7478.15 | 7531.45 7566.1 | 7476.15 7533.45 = 0.4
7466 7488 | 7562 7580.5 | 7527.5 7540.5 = -0.1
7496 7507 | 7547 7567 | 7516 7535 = 0.3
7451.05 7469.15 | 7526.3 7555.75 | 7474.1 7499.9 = 0.1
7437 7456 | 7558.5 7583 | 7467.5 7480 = -0.3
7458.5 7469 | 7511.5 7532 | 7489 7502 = -0.1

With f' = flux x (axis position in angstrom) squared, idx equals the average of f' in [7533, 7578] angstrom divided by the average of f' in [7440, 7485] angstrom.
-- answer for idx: 1.0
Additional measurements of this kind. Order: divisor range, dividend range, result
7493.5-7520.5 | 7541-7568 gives 1.01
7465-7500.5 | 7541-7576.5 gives 1.01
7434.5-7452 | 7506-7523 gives 1.00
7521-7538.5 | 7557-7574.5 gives 0.99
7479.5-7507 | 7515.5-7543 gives 1.00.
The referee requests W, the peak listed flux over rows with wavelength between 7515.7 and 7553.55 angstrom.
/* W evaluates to 26.86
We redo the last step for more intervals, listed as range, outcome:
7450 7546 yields 27.49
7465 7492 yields 27.35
